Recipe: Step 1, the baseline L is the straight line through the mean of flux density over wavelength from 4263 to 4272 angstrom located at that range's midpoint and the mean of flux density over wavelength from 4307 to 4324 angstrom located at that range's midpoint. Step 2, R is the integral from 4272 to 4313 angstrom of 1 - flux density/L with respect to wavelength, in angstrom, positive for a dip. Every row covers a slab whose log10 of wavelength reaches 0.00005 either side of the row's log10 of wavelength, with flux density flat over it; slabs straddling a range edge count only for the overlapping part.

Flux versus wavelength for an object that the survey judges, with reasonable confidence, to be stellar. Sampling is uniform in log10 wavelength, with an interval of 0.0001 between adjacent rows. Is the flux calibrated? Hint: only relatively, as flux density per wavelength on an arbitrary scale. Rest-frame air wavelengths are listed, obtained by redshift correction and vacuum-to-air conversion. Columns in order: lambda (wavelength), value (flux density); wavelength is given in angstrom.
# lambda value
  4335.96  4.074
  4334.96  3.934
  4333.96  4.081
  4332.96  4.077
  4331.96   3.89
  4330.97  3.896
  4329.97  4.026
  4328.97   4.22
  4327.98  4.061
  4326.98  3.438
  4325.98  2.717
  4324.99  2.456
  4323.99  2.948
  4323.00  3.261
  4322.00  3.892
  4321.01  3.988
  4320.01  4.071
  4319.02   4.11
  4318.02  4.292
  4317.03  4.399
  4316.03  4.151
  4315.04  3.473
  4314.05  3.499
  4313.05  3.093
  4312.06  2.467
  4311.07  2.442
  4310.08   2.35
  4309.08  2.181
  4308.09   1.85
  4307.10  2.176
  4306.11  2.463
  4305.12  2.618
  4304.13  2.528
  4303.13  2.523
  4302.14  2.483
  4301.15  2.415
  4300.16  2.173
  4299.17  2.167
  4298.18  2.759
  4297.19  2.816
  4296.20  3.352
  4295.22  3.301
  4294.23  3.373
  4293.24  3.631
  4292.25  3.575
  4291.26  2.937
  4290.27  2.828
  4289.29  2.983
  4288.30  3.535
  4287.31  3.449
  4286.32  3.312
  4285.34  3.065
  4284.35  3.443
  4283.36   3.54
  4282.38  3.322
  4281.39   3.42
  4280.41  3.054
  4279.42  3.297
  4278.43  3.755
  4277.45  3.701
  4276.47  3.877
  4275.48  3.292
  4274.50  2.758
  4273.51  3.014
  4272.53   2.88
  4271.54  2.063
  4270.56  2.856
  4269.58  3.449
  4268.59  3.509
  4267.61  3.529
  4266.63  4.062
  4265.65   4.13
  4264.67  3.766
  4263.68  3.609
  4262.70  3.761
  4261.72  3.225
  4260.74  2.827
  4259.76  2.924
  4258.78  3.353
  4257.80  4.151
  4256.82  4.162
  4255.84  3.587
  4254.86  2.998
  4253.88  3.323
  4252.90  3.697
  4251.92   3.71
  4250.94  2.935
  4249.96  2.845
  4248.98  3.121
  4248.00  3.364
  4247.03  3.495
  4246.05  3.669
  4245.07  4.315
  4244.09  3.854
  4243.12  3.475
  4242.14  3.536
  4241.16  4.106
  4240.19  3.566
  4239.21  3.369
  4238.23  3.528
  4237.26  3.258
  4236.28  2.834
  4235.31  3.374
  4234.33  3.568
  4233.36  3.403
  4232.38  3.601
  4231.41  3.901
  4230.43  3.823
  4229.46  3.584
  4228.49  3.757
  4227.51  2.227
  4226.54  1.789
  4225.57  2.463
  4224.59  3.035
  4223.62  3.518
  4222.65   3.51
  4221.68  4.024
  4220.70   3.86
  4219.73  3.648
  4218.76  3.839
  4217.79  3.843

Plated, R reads 5.12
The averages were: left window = 3.45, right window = 3.29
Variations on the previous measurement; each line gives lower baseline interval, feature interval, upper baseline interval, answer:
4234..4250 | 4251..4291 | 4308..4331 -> 1.1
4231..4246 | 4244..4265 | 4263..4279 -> 0.1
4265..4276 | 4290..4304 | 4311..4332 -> 2.3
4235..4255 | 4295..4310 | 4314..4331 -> 4.7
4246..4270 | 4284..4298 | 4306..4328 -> 0.4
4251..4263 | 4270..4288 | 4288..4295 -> 0.5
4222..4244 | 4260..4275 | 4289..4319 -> -0.7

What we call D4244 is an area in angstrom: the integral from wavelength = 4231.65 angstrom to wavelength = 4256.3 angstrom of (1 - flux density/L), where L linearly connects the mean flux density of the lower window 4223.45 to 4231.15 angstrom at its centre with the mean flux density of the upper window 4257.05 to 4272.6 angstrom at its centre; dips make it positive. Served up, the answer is -2.1 angstrom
